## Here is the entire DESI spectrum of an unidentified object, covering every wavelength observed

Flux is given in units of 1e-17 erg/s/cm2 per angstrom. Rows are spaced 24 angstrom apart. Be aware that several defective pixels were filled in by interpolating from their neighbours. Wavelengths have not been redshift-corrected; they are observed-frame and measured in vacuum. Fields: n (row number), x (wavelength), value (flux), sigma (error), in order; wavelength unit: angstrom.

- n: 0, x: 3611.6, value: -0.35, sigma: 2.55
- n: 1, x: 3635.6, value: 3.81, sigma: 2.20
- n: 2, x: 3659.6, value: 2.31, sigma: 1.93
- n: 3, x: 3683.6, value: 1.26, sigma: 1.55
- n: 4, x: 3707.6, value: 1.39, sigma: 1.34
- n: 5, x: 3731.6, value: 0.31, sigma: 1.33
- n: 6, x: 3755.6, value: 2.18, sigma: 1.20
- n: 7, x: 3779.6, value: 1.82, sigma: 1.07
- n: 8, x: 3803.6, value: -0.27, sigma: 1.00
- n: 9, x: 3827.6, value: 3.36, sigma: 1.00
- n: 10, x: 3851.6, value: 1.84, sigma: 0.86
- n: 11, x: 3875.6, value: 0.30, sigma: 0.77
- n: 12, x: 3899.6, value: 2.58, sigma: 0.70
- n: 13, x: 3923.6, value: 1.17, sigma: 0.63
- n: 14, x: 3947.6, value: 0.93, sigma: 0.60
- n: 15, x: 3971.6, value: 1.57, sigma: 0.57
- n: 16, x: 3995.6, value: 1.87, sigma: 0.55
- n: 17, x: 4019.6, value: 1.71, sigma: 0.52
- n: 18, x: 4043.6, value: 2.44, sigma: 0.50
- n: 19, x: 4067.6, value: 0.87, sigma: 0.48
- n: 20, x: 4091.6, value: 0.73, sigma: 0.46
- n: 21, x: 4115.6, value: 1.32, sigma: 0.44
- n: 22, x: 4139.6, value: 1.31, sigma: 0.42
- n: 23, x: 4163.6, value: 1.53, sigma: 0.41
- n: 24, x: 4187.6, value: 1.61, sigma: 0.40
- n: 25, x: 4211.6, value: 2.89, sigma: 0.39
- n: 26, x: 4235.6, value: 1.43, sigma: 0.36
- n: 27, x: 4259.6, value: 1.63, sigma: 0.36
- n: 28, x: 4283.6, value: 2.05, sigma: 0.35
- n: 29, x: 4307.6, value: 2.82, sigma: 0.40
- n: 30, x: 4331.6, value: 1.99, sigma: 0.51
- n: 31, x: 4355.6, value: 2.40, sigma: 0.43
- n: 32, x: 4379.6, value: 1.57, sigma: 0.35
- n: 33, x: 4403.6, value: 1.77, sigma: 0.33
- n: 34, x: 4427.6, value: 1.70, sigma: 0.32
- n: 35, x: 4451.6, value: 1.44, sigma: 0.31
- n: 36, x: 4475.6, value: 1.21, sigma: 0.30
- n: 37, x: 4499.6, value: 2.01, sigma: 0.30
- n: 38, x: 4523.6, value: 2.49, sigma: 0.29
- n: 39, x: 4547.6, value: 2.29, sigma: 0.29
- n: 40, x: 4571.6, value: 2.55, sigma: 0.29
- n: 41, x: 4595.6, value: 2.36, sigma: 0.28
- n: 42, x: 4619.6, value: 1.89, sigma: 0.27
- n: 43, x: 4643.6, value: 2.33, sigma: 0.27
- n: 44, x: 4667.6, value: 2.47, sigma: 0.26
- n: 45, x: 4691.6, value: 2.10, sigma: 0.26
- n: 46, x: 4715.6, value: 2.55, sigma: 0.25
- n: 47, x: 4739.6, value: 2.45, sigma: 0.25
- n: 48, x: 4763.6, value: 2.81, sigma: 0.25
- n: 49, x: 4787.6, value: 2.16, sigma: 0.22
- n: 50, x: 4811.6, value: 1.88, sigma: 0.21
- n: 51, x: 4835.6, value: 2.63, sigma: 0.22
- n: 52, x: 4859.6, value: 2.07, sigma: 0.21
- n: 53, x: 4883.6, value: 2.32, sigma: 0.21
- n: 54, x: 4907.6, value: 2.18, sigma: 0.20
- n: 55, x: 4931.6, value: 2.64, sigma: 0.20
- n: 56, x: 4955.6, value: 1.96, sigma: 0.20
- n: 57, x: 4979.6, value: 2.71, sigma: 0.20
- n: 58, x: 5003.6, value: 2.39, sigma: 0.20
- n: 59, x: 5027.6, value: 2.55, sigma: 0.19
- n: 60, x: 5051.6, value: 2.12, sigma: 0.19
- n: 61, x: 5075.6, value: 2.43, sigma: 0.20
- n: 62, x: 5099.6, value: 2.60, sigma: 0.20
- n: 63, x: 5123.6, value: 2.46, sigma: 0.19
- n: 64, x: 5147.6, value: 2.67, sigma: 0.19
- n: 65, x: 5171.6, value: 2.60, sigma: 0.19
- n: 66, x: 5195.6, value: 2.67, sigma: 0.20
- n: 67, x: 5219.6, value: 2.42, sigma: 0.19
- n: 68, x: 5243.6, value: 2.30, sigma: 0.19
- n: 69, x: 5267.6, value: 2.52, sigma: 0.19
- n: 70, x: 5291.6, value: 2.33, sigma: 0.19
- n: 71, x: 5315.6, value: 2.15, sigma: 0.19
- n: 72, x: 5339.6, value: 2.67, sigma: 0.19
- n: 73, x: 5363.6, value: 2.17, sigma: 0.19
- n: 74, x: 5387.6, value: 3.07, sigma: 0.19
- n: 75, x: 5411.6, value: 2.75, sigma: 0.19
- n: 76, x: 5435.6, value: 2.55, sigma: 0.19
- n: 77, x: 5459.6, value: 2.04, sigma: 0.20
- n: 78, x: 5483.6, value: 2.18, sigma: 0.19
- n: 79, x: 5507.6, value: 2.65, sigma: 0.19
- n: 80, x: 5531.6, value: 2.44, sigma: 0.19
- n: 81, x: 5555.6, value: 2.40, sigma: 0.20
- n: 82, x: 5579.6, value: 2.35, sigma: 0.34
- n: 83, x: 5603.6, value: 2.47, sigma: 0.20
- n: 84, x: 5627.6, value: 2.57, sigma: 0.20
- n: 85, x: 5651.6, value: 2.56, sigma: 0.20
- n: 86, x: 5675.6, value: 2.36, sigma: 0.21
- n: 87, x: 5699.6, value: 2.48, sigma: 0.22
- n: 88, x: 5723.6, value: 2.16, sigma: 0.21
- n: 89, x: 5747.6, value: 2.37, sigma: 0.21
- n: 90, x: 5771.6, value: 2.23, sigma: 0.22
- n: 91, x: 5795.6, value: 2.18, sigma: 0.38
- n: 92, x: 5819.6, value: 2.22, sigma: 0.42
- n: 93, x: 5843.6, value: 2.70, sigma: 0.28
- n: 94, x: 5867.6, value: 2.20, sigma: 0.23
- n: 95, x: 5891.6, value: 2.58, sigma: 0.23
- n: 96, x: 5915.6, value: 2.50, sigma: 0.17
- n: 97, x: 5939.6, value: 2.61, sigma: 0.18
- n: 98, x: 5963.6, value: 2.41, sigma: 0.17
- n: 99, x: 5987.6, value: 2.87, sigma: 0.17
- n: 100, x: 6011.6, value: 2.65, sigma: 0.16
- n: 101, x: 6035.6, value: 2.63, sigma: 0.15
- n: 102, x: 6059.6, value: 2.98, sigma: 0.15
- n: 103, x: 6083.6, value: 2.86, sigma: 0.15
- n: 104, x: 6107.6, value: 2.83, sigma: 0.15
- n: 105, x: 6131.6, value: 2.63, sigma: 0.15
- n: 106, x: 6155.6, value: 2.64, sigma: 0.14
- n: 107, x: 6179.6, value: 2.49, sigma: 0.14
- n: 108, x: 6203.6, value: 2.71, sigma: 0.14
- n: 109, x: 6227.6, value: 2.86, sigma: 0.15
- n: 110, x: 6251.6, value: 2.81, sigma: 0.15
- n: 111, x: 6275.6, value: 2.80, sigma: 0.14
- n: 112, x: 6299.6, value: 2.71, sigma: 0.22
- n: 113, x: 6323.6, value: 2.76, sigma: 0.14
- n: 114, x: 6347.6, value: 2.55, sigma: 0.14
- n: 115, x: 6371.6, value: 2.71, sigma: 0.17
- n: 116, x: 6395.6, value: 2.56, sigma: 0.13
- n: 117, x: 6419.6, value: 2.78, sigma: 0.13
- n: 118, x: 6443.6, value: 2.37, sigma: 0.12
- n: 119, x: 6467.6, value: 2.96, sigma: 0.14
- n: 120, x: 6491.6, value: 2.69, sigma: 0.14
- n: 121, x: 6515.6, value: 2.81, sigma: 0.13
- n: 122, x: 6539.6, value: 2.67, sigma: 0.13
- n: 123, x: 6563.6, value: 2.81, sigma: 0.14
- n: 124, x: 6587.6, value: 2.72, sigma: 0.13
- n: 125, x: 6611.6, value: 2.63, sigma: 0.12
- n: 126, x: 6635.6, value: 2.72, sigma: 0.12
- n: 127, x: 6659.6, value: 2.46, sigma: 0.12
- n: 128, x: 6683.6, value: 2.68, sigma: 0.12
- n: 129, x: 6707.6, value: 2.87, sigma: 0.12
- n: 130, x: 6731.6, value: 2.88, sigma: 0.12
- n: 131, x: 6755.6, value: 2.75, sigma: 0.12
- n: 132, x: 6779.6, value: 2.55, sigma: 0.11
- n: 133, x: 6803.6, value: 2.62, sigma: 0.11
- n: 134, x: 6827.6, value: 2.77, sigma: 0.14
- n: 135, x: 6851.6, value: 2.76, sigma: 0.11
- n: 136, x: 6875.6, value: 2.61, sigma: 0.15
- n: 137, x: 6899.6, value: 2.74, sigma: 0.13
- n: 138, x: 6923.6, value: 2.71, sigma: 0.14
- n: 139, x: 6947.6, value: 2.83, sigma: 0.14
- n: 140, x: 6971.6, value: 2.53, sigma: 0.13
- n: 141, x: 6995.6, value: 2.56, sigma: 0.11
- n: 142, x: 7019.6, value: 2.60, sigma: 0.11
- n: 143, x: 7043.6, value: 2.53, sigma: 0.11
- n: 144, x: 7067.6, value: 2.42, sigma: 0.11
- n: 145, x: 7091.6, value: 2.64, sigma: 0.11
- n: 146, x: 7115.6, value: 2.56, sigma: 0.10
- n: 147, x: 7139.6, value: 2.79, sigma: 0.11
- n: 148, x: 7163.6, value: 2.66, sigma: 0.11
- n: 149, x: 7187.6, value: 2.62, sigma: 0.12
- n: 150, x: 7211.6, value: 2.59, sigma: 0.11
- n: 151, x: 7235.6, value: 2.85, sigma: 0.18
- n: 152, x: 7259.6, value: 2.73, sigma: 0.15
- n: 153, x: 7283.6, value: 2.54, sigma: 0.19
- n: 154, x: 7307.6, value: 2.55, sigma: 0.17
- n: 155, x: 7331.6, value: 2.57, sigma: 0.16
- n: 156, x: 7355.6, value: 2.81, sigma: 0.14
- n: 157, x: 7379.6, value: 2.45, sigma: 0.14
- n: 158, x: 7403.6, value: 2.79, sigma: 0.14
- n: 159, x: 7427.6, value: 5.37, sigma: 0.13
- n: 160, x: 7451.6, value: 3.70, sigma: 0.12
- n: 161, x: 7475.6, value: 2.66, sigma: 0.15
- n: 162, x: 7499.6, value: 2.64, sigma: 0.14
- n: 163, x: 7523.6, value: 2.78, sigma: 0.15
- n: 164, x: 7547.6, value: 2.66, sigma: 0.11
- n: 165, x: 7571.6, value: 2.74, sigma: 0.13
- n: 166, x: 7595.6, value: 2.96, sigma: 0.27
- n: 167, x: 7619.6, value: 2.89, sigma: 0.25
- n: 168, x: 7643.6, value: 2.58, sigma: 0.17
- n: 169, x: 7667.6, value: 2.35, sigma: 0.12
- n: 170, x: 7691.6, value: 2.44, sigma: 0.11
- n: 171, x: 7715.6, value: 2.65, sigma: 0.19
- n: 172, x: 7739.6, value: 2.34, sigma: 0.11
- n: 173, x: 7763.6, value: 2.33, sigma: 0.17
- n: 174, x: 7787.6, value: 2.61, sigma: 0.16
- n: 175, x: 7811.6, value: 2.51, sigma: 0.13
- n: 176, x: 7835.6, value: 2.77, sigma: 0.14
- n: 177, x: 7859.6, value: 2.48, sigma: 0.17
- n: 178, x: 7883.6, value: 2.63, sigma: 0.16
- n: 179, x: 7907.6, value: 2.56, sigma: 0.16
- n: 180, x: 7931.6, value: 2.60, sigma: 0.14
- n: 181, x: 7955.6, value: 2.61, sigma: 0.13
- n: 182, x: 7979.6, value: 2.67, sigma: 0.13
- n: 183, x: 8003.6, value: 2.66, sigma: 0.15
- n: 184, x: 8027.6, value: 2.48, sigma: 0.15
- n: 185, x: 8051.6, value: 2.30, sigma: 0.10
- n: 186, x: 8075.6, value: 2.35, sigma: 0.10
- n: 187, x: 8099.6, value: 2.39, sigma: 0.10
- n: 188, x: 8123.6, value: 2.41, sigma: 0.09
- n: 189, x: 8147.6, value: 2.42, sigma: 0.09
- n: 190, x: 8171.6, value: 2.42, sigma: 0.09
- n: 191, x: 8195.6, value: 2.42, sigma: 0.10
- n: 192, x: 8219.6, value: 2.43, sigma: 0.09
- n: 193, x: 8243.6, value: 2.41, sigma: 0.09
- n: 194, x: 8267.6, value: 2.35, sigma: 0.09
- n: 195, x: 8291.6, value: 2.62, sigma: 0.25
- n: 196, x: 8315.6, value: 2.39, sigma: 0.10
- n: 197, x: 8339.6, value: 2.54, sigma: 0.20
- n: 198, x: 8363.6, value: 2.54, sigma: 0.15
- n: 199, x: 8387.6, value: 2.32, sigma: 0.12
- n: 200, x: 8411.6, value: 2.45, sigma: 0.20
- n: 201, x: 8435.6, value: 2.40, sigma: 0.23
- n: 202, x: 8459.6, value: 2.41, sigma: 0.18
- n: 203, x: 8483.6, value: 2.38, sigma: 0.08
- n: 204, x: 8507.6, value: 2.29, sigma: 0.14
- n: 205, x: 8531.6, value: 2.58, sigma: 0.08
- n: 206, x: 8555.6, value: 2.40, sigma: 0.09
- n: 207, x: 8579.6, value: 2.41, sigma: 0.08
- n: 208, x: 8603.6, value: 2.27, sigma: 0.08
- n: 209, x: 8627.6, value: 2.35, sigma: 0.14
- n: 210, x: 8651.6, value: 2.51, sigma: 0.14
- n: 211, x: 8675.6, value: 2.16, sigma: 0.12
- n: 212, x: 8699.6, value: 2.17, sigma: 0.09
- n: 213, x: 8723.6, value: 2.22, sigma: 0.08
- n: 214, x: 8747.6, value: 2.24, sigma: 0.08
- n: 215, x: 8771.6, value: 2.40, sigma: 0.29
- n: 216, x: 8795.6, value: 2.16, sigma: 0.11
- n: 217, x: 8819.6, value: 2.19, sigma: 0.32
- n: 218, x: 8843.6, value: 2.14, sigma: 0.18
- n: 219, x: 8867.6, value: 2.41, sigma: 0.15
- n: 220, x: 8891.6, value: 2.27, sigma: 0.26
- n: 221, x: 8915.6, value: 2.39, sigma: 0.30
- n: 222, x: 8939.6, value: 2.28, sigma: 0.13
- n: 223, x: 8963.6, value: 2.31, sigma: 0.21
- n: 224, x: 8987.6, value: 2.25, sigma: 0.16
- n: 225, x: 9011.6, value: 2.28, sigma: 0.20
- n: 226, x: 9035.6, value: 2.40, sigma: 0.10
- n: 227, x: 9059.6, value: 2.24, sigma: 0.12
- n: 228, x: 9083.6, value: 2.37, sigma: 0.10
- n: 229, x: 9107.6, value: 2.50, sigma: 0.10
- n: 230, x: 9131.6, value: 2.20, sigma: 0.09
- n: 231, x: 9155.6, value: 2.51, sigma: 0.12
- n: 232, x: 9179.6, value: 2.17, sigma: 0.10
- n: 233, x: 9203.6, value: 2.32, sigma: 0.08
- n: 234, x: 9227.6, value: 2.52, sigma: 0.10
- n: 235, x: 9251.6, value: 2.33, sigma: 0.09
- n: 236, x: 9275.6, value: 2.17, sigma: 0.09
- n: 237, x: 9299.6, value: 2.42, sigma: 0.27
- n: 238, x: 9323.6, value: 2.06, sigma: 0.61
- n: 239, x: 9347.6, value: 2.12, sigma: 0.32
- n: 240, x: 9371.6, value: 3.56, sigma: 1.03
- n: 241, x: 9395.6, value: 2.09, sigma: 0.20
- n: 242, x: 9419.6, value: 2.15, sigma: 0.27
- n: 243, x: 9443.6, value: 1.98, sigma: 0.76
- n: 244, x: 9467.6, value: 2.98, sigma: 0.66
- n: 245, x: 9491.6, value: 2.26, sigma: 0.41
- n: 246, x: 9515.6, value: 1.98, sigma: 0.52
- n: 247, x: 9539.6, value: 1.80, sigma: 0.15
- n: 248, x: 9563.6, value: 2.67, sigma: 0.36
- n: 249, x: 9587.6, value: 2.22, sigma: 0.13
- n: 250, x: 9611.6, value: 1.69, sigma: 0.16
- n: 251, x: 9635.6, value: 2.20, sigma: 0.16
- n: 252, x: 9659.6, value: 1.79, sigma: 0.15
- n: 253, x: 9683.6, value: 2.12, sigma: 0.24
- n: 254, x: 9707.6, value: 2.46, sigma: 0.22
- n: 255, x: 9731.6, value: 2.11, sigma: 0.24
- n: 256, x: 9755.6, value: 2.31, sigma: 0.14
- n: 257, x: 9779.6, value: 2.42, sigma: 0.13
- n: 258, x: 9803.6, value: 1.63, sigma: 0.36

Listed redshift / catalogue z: 0.13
